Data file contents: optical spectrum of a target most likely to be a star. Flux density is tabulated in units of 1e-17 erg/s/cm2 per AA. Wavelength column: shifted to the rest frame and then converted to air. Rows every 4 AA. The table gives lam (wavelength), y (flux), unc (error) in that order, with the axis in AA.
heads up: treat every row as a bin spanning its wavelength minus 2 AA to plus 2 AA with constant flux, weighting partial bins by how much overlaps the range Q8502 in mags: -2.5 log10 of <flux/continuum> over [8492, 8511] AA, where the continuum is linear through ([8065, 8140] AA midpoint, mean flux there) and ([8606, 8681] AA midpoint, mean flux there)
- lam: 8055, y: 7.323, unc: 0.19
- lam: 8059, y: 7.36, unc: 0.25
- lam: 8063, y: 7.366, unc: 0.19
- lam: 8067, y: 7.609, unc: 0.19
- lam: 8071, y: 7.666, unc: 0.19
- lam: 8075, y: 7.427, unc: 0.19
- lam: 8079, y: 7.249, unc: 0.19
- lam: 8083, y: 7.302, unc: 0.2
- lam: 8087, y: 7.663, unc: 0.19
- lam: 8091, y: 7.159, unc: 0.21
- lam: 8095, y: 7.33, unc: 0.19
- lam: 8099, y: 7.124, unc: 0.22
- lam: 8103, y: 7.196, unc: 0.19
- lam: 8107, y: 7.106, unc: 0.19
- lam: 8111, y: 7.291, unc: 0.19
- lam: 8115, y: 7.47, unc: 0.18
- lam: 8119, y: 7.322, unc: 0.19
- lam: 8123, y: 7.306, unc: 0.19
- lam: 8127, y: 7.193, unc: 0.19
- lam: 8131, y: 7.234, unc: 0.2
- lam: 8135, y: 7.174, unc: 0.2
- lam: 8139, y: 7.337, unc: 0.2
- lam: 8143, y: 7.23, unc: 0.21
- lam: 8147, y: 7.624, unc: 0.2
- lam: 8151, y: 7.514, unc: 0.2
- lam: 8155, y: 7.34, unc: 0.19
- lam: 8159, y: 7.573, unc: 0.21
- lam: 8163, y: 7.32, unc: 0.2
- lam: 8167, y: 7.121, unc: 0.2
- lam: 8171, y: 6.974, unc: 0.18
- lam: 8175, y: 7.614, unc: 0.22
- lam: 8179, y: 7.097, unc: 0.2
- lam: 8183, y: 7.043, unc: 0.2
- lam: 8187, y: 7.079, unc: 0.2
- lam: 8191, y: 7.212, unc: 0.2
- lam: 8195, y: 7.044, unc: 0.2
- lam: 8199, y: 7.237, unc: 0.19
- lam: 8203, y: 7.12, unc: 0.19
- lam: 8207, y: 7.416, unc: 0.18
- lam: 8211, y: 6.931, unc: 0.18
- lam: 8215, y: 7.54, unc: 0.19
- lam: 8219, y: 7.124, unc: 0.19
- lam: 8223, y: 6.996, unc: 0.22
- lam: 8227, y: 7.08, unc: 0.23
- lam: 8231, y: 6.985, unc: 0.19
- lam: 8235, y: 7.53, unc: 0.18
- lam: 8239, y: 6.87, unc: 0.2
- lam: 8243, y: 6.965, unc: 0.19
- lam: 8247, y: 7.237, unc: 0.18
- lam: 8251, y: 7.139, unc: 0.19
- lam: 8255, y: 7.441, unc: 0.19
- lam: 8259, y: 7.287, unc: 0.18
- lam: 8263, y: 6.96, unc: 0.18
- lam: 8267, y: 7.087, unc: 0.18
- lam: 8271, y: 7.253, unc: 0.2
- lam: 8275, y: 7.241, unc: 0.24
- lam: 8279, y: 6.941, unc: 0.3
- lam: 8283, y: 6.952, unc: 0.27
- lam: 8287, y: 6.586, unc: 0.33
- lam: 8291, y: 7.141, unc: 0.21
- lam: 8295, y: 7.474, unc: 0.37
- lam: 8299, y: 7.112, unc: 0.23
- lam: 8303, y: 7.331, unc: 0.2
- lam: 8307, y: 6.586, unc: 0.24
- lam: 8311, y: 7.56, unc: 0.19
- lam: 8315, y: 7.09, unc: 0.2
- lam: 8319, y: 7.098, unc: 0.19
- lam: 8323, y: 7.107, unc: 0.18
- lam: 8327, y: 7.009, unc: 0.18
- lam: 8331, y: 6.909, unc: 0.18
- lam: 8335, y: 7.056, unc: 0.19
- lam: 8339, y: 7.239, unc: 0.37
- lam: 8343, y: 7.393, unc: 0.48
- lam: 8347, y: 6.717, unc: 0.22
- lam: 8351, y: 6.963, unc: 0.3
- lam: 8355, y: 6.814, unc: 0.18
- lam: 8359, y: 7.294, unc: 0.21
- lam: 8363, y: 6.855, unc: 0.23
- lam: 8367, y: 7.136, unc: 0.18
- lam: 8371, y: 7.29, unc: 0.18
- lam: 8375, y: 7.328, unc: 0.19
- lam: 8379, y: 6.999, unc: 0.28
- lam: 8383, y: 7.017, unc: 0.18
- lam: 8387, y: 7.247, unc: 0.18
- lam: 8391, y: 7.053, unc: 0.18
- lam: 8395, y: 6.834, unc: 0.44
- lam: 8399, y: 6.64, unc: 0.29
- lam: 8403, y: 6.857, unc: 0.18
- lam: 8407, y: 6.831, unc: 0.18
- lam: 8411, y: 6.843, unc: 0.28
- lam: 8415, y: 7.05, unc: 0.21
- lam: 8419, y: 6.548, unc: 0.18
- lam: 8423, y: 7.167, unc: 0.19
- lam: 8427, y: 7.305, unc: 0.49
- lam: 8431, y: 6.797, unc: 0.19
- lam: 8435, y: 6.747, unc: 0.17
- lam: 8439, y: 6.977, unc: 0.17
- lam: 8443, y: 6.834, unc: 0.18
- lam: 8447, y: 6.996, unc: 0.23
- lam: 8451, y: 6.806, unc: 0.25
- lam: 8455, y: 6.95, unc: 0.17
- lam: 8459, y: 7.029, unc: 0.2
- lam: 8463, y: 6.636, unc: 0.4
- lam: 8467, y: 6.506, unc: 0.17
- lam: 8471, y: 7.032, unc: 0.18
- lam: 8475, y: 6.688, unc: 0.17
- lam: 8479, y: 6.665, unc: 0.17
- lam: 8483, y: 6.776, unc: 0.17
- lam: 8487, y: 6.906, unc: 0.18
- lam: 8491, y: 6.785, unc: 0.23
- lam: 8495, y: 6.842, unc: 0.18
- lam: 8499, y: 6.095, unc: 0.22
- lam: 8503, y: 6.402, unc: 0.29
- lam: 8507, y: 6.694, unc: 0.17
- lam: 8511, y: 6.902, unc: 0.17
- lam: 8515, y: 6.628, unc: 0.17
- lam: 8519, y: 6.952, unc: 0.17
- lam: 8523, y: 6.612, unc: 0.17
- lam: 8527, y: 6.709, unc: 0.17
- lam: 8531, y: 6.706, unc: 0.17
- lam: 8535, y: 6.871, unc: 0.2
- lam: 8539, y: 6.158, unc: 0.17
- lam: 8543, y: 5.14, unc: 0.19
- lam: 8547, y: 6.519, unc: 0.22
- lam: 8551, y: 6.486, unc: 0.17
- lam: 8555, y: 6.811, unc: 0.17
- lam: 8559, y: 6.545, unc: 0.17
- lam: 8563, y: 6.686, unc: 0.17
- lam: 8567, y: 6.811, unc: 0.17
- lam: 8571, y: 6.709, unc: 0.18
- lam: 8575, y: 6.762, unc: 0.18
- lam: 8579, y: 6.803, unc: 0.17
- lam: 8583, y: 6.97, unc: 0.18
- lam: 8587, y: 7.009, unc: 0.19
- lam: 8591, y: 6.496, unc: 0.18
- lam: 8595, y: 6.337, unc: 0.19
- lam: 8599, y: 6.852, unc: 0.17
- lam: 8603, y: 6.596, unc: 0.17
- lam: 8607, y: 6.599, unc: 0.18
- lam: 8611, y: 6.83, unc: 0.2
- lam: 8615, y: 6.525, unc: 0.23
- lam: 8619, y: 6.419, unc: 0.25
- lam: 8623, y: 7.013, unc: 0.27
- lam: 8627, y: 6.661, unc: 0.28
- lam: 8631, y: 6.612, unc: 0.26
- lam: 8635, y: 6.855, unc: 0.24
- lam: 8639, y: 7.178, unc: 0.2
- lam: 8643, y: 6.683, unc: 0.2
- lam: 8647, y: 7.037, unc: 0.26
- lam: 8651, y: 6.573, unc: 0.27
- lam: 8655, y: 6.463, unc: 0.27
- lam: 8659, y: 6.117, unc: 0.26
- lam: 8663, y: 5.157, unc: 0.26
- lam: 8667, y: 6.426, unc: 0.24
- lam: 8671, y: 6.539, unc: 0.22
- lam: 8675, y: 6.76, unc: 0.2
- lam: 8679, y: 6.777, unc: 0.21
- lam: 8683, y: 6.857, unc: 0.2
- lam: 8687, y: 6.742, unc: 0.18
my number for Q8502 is 0.04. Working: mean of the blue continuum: 7.32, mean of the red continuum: 6.59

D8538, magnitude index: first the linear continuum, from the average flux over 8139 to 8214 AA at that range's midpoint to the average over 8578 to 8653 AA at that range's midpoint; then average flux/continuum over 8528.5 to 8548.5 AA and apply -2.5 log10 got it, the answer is 0.090 mag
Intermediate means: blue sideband 7.26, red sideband 6.74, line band 6.28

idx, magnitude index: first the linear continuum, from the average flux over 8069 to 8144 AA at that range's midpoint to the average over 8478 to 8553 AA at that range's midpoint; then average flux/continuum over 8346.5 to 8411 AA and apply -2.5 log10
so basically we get -0.03 mag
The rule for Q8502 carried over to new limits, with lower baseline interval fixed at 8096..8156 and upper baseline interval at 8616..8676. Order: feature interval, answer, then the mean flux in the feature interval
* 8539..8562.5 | 0.064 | 6.31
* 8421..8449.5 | -0.018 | 6.97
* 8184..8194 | 0.013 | 7.13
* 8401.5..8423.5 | 0.004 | 6.86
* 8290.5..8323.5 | -0.020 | 7.17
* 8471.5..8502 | 0.016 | 6.69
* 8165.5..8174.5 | 0.015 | 7.14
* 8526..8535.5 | -0.004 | 6.75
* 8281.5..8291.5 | 0.034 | 6.85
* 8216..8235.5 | 0.003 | 7.13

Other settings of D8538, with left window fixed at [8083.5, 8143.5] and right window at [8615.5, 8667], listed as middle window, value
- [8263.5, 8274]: -0.01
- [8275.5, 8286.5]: 0.02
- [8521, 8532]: 0.01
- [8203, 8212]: -0.01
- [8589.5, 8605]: 0.01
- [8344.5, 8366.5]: 0.00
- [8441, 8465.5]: -0.01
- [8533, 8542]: 0.06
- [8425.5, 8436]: -0.02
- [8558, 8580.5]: -0.01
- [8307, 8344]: -0.02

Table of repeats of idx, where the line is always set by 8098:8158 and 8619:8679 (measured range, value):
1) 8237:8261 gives -0.003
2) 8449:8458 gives -0.007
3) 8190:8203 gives 0.008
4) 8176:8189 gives 0.017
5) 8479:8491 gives 0.001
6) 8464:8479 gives 0.016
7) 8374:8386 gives -0.024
